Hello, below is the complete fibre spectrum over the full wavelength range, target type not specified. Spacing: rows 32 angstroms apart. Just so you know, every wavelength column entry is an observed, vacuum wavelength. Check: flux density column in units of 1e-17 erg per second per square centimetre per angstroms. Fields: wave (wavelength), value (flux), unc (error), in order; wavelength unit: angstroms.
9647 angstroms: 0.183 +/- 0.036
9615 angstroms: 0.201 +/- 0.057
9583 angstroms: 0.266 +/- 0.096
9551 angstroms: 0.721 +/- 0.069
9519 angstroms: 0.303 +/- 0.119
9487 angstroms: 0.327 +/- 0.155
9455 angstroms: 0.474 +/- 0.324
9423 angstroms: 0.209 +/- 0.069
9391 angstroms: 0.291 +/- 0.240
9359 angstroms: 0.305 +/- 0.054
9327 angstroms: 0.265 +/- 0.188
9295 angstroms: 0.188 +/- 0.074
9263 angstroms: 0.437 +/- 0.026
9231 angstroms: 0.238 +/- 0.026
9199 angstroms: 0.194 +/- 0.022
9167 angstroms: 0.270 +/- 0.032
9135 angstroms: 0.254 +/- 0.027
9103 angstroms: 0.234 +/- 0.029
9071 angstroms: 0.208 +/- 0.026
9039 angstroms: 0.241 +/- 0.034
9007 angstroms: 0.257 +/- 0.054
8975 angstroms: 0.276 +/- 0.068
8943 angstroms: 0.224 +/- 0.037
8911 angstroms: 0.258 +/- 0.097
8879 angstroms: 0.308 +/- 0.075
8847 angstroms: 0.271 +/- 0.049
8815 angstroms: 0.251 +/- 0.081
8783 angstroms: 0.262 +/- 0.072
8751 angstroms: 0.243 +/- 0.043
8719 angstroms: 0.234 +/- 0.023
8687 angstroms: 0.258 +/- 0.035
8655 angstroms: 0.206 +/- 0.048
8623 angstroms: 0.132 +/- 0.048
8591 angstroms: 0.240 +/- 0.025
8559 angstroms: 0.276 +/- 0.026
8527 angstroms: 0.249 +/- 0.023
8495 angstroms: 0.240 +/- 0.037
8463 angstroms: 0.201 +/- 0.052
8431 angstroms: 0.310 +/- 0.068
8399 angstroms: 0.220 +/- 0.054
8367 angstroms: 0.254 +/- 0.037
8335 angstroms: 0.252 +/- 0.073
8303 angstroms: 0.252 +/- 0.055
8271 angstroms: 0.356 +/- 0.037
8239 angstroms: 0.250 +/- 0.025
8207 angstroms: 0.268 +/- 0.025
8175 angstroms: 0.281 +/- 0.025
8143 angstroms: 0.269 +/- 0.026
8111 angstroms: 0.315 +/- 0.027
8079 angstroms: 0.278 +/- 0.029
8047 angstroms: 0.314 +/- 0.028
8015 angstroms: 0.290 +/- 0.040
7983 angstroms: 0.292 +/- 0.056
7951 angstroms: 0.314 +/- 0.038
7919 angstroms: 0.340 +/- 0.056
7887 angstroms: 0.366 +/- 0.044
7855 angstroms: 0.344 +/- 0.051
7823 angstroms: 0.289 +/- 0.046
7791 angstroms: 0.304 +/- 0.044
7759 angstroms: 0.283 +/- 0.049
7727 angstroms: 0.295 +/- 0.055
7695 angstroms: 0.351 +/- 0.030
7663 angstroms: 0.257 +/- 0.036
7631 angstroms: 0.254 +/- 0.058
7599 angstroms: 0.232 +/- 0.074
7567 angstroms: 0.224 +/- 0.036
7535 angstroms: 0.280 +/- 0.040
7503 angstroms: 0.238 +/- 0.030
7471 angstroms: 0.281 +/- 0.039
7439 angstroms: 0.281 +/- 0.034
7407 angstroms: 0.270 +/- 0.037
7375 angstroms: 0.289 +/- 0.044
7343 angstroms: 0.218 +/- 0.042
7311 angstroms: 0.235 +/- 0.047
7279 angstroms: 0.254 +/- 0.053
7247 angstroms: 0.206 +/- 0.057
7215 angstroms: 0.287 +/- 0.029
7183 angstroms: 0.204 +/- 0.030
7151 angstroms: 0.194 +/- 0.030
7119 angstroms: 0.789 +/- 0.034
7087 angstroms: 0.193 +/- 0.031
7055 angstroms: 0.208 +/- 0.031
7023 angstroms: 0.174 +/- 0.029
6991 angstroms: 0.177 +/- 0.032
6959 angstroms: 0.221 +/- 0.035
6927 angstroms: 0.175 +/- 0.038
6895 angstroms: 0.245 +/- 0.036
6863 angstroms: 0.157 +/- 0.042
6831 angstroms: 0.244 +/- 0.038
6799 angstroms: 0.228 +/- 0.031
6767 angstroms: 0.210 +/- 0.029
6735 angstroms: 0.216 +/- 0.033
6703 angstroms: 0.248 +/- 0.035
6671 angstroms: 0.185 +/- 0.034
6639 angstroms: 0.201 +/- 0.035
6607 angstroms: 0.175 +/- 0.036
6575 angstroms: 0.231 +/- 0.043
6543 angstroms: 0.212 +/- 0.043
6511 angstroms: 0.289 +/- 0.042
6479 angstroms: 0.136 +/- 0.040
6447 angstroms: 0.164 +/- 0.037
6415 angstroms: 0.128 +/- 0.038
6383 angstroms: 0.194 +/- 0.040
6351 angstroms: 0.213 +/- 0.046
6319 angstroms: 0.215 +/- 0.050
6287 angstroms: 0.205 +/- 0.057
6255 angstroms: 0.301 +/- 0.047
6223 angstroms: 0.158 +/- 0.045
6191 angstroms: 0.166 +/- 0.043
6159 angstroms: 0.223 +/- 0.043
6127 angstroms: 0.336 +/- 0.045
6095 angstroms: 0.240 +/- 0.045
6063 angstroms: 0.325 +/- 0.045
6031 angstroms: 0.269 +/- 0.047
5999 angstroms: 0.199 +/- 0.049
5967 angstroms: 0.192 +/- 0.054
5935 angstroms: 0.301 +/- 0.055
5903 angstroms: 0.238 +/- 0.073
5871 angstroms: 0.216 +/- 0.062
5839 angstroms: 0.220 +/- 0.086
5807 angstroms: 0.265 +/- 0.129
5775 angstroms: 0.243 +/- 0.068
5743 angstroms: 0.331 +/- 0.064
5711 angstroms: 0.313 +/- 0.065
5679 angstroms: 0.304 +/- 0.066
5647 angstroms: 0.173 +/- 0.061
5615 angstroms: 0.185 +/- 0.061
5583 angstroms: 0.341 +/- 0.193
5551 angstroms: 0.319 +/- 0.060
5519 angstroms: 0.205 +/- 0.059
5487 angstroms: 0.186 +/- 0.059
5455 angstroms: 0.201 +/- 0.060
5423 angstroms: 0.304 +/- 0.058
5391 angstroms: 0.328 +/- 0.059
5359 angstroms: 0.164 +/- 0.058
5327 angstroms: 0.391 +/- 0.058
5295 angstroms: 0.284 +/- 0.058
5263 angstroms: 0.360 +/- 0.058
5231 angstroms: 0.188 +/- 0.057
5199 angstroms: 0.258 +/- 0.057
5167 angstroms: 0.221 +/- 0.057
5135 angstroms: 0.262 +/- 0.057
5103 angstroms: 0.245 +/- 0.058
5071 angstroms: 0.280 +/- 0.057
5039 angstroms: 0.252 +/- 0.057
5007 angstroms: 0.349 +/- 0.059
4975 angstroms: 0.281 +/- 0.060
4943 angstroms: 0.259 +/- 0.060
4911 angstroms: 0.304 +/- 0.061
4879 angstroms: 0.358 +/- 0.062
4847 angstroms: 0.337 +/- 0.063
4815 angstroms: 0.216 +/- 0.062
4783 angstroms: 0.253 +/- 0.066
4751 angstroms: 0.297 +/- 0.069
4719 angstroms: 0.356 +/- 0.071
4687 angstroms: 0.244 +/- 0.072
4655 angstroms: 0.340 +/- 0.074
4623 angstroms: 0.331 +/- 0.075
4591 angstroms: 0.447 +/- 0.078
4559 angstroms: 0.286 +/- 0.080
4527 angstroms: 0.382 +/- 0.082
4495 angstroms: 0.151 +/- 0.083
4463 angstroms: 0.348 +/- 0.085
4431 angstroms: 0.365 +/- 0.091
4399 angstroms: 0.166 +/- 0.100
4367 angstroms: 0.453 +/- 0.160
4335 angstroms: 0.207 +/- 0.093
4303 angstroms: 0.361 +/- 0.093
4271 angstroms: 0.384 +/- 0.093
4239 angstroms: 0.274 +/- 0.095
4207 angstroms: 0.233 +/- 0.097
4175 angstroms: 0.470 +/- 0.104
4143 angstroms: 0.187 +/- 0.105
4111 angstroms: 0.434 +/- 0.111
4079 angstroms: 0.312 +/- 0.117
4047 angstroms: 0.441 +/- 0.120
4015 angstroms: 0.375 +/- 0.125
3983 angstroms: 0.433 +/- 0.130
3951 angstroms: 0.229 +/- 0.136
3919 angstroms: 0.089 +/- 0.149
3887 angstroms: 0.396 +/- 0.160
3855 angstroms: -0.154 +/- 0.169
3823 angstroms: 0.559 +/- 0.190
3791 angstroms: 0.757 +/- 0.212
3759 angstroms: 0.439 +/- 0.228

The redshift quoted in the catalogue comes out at 0.91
